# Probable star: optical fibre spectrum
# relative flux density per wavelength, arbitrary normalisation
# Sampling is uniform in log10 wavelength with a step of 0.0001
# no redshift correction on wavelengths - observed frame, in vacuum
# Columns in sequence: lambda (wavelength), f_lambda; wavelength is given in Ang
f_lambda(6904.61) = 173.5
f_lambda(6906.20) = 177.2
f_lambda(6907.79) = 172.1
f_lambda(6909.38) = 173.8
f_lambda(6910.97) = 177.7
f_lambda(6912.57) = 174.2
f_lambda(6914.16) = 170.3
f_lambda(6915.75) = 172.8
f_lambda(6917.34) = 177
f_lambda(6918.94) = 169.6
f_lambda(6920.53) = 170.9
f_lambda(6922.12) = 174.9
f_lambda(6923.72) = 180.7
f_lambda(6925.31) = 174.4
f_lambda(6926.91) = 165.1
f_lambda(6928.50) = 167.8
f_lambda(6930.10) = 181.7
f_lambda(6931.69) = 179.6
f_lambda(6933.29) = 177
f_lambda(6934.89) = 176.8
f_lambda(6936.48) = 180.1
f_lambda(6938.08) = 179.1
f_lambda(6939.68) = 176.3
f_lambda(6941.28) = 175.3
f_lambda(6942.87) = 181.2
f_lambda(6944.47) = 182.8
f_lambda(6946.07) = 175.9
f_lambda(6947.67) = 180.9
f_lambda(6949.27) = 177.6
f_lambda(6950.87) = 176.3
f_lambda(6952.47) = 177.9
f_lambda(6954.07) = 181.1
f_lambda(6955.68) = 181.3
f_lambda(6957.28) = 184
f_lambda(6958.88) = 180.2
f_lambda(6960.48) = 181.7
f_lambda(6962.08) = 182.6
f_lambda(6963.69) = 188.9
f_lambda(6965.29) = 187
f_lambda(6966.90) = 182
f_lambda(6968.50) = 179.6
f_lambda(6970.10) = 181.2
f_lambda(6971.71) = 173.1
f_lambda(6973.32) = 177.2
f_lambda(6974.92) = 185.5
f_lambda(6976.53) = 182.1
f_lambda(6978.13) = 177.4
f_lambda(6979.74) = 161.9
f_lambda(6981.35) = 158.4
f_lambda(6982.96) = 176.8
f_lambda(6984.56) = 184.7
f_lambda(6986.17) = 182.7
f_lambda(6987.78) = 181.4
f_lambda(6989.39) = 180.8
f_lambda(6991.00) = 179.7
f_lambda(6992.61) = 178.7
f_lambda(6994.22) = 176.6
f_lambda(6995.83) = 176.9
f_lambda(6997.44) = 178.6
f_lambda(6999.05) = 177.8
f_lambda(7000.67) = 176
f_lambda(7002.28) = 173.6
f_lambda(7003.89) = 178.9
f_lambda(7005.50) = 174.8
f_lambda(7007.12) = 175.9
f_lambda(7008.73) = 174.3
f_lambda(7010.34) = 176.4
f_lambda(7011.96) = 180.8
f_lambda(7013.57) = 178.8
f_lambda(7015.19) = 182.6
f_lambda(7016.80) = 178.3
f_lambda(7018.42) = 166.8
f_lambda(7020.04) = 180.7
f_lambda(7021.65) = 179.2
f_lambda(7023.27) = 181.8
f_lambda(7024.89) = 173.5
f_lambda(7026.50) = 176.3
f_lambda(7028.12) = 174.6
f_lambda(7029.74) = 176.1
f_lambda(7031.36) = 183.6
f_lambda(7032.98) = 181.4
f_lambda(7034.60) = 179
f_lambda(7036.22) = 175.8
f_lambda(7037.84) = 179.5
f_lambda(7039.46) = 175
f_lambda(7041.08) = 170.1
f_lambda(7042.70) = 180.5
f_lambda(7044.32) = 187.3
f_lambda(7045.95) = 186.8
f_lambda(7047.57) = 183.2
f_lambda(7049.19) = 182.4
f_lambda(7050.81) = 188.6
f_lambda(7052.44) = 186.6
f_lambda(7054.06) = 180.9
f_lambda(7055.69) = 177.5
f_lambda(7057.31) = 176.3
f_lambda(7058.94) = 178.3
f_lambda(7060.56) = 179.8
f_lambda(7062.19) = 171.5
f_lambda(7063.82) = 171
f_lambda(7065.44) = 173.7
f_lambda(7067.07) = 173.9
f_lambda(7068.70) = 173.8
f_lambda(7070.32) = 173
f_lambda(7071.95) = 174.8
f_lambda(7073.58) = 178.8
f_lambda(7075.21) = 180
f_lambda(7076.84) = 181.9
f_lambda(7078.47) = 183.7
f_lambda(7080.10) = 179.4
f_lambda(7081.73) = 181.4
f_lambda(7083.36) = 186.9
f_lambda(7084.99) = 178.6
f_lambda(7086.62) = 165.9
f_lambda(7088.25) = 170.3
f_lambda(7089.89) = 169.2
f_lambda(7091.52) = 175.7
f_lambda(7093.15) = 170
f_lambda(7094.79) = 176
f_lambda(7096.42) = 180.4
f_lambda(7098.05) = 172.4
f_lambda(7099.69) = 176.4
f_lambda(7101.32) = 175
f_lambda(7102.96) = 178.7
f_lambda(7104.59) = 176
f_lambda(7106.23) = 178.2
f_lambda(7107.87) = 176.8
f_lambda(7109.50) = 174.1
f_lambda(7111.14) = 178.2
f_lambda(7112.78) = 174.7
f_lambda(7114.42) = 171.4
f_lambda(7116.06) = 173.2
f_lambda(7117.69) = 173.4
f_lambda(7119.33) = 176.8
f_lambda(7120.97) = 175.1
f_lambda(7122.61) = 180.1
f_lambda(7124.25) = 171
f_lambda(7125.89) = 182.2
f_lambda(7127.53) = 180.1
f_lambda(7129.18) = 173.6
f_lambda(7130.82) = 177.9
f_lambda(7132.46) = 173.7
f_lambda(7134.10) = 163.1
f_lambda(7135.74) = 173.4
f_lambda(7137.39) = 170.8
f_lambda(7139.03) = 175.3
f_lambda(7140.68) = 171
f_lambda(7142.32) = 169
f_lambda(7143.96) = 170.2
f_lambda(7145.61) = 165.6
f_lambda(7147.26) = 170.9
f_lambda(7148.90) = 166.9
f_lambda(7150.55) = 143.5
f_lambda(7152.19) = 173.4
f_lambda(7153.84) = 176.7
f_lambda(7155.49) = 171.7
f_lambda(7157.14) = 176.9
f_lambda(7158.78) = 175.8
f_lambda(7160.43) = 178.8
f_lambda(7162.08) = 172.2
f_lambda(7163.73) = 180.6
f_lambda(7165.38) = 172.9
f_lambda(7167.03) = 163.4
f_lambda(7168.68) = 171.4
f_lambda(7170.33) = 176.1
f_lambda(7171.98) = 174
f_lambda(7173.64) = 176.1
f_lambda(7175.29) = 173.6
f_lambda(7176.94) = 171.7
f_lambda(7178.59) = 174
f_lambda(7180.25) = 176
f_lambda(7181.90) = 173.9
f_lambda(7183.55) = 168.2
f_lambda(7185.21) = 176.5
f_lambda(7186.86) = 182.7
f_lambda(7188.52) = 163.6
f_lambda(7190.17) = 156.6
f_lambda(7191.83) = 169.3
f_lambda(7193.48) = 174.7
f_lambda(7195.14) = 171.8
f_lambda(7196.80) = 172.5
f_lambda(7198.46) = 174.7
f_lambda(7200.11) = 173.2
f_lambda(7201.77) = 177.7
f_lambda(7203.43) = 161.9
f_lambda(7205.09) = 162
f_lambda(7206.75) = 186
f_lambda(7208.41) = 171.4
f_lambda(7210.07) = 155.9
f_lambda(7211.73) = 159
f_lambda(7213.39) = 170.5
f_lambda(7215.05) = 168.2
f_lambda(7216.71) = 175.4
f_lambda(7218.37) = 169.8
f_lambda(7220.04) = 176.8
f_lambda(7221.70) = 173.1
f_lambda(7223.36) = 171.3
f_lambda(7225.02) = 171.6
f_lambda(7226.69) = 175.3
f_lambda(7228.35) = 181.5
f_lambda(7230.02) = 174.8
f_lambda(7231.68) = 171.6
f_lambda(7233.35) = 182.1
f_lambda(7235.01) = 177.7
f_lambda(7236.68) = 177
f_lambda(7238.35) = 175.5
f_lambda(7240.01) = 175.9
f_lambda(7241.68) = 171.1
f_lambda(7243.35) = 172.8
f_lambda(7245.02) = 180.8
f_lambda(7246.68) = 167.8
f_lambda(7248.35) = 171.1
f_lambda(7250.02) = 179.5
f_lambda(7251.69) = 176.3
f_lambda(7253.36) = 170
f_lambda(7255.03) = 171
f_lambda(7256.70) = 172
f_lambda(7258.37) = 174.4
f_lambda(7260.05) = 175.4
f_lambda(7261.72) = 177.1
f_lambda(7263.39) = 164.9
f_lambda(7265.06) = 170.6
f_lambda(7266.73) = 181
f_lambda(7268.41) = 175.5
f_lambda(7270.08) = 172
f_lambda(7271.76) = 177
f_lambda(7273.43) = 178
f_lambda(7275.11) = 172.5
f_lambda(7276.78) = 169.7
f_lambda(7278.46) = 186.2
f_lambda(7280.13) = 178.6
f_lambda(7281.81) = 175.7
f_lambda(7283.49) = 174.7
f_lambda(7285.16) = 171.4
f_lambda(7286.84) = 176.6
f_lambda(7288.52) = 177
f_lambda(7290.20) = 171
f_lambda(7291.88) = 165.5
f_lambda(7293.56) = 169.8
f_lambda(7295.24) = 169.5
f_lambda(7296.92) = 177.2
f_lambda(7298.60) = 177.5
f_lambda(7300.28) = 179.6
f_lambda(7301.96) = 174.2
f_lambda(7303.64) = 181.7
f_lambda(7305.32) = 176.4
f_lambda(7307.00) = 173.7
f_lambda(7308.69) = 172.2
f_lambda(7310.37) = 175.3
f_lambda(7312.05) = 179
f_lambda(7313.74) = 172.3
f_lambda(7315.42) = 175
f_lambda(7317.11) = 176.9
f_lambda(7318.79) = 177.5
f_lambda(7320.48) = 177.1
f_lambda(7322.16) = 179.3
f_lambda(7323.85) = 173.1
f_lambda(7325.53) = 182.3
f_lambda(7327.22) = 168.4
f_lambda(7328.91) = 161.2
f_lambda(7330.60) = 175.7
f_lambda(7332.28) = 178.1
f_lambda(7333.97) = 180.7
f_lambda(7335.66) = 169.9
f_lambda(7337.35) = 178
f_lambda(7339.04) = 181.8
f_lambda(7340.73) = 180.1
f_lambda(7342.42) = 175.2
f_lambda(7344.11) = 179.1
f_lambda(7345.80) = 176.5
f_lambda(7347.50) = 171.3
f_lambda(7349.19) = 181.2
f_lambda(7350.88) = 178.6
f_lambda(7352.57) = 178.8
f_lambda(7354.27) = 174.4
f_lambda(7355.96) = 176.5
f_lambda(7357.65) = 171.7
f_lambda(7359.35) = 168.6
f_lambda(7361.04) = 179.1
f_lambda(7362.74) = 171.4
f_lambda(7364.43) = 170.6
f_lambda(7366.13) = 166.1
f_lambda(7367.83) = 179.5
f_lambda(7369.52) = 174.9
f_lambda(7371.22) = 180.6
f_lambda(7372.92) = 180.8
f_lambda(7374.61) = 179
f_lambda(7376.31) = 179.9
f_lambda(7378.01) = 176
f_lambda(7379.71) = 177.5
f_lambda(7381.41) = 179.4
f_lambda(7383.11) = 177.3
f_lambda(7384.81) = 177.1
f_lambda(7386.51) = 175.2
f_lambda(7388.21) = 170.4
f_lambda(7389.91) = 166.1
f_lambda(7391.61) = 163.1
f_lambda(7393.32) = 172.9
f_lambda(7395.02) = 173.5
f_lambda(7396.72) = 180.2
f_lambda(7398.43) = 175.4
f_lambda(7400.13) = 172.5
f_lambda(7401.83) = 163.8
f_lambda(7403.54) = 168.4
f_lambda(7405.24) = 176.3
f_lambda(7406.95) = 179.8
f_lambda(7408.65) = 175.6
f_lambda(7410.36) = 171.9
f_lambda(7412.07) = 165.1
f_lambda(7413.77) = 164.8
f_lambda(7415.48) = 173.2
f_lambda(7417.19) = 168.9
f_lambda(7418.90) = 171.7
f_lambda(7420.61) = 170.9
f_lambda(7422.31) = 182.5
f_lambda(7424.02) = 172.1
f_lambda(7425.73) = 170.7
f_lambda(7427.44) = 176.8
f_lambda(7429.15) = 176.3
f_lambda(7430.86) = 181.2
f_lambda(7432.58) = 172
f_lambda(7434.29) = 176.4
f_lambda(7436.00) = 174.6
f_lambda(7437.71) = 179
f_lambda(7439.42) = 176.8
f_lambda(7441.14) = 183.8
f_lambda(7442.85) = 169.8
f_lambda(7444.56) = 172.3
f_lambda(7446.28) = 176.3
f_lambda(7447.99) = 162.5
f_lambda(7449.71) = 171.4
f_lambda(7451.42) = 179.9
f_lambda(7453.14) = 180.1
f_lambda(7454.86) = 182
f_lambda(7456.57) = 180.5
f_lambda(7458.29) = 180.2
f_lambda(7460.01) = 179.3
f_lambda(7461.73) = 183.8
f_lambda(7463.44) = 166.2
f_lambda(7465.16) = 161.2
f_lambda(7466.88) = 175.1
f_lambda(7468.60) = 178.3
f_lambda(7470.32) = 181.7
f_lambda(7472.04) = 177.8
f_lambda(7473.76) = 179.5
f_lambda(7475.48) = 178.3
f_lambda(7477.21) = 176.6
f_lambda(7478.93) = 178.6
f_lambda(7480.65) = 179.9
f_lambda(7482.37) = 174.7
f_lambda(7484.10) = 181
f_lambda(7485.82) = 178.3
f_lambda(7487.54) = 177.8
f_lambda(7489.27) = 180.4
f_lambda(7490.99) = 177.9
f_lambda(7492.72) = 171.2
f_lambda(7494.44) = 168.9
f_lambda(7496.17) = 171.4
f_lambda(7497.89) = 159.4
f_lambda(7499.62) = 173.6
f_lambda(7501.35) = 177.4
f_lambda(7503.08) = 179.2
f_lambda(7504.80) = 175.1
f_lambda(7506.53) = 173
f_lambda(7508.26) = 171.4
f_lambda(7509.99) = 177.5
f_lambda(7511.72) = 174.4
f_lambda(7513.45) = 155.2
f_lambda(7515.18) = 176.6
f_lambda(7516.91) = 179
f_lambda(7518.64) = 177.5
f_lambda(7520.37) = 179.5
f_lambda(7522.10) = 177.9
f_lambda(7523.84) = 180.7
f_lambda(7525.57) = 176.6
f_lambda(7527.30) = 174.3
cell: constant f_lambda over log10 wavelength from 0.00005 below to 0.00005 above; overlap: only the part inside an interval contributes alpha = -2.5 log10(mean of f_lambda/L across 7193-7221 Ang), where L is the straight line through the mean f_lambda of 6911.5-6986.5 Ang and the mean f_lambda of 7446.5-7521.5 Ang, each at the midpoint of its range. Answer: 0.04 mag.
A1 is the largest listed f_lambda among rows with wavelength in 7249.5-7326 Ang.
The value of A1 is 186.2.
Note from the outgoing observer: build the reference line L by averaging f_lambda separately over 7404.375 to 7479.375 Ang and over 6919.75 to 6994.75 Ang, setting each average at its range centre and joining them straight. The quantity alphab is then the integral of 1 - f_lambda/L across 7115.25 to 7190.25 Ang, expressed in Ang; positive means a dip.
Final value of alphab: 1.9 Ang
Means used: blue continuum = 178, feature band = 173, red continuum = 175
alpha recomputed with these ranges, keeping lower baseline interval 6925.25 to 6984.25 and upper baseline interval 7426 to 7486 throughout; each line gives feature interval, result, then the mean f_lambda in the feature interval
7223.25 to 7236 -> 0.01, 176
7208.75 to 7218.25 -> 0.07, 166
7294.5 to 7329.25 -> 0.01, 175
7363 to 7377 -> 0.00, 176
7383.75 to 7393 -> 0.04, 171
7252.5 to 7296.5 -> 0.02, 174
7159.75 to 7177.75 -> 0.02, 174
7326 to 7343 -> 0.01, 175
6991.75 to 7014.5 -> 0.01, 177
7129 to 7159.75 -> 0.04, 171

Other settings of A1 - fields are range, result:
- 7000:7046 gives 187.3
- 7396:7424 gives 182.5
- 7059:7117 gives 186.9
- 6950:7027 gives 188.9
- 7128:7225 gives 186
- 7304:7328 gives 182.3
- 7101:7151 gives 182.2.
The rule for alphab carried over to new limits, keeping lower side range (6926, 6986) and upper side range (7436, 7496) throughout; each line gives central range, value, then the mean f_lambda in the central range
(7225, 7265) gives 0.6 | 174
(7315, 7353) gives 0.1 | 176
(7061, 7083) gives 0.1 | 177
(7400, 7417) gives 0.5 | 171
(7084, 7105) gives 0.4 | 174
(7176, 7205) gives 1.0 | 171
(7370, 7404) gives 0.4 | 175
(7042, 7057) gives -0.5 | 184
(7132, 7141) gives 0.3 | 171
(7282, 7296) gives 0.4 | 172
